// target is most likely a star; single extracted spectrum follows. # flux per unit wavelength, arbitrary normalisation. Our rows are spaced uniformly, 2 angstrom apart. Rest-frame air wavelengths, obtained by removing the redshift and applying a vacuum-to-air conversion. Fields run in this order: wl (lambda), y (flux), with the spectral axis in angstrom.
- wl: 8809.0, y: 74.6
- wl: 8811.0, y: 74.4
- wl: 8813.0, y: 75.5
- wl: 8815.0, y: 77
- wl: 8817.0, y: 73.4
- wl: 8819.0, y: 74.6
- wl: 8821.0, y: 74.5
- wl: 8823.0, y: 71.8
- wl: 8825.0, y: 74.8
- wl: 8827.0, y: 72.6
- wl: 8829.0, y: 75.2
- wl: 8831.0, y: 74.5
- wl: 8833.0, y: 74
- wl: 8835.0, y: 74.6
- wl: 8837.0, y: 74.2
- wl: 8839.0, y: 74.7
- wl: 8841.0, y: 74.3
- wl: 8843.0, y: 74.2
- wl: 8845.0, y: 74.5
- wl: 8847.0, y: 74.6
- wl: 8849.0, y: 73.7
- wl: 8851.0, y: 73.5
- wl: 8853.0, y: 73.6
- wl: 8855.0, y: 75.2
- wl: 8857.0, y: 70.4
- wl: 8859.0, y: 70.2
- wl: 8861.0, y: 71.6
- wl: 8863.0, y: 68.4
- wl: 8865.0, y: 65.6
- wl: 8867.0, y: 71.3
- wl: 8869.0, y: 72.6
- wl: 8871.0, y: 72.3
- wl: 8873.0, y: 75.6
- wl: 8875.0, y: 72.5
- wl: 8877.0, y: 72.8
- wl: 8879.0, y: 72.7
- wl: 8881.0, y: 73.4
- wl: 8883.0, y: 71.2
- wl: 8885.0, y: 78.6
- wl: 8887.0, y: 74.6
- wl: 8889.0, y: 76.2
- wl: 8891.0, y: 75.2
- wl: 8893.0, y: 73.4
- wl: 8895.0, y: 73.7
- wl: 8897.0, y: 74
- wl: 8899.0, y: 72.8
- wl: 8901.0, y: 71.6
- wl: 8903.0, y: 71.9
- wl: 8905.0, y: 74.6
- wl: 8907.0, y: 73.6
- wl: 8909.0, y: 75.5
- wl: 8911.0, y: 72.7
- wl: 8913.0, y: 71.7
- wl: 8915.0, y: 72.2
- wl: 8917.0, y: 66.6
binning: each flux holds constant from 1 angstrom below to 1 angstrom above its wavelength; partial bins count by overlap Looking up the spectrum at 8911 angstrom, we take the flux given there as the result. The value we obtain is 72.7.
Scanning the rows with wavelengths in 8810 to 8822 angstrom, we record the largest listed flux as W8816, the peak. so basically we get 77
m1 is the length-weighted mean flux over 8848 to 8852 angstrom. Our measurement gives 73.6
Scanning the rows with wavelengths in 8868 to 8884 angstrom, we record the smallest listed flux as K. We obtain 71.2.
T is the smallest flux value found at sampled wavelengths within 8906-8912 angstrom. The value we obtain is 72.7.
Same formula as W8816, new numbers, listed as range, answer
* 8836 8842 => 74.7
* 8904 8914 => 75.5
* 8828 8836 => 75.2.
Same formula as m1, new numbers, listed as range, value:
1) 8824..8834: 74.2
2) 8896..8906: 73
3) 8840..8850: 74.3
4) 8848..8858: 73.3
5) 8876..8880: 72.8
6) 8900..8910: 73.4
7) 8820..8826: 73.7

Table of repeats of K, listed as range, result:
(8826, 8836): 72.6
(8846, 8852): 73.5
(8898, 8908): 71.6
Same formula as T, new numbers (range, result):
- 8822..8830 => 71.8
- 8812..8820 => 73.4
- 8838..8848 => 74.2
